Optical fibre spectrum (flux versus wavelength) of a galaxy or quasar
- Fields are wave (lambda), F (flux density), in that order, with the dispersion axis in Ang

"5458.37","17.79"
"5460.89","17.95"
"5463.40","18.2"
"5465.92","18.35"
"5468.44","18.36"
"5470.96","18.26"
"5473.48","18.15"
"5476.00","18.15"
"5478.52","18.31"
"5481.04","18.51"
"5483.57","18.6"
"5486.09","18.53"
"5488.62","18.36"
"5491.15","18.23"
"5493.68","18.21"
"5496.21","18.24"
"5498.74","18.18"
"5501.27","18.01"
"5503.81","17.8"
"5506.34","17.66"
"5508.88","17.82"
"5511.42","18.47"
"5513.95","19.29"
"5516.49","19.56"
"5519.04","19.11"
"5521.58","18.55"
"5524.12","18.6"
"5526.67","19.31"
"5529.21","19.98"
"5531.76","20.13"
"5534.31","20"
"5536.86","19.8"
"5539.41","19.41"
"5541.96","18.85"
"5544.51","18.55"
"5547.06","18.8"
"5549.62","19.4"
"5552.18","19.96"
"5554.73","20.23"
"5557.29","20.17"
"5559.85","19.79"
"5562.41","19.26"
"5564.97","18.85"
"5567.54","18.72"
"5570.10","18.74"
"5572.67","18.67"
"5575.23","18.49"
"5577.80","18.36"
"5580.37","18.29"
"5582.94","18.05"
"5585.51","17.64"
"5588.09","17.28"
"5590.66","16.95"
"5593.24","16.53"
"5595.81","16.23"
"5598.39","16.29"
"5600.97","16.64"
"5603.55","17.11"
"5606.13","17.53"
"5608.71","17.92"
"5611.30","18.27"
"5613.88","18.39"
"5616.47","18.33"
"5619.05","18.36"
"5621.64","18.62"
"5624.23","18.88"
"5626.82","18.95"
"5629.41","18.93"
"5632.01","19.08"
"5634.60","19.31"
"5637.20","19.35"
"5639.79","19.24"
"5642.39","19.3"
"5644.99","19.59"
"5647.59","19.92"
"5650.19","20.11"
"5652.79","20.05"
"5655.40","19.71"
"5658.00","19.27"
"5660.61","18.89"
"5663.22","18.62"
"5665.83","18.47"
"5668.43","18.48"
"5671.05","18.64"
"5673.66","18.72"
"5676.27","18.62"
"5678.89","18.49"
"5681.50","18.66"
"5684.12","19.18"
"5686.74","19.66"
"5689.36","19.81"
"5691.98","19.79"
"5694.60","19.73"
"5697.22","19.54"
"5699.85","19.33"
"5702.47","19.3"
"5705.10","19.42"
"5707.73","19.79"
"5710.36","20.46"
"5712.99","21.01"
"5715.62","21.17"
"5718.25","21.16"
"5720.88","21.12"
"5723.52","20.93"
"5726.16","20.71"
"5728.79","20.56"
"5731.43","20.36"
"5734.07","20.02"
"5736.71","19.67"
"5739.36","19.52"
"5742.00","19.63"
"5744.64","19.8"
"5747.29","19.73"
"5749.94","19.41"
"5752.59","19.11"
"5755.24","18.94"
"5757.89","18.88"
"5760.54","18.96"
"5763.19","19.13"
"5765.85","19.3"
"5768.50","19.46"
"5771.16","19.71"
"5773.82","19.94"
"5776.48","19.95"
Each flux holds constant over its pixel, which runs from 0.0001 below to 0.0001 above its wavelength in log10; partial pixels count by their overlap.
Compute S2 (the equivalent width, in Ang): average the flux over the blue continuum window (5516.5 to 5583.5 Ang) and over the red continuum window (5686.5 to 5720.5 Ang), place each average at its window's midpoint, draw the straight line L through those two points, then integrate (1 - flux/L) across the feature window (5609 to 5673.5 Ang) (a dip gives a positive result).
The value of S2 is 2.3 Ang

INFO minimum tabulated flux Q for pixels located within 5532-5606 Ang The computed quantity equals 16.23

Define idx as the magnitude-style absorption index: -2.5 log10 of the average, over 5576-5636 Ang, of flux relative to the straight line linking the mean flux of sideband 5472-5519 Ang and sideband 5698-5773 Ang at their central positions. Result 0.07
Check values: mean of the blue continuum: 18.4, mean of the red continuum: 19.9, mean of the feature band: 17.9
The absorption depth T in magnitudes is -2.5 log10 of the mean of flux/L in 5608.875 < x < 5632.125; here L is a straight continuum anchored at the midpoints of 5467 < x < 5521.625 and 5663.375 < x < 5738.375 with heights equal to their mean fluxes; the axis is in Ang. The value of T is 0.04 mag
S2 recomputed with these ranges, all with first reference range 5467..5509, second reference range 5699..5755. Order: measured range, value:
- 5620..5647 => 0.30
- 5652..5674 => 0.69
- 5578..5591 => 0.83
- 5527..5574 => -1.77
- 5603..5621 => 1.07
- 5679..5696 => 0.32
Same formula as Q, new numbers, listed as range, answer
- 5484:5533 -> 17.66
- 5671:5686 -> 18.49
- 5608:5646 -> 17.92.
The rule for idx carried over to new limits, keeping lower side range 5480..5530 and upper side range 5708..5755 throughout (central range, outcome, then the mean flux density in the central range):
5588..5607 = 0.15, 16.8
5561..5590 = 0.04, 18.4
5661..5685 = 0.06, 18.7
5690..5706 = 0.02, 19.5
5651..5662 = 0.01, 19.5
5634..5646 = 0.01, 19.4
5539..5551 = -0.01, 19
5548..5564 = -0.05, 19.8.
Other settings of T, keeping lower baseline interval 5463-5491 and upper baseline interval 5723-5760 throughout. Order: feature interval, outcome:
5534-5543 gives -0.05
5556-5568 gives -0.03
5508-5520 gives -0.02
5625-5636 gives 0.01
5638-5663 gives -0.01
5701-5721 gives -0.04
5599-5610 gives 0.11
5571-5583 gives 0.03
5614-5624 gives 0.04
